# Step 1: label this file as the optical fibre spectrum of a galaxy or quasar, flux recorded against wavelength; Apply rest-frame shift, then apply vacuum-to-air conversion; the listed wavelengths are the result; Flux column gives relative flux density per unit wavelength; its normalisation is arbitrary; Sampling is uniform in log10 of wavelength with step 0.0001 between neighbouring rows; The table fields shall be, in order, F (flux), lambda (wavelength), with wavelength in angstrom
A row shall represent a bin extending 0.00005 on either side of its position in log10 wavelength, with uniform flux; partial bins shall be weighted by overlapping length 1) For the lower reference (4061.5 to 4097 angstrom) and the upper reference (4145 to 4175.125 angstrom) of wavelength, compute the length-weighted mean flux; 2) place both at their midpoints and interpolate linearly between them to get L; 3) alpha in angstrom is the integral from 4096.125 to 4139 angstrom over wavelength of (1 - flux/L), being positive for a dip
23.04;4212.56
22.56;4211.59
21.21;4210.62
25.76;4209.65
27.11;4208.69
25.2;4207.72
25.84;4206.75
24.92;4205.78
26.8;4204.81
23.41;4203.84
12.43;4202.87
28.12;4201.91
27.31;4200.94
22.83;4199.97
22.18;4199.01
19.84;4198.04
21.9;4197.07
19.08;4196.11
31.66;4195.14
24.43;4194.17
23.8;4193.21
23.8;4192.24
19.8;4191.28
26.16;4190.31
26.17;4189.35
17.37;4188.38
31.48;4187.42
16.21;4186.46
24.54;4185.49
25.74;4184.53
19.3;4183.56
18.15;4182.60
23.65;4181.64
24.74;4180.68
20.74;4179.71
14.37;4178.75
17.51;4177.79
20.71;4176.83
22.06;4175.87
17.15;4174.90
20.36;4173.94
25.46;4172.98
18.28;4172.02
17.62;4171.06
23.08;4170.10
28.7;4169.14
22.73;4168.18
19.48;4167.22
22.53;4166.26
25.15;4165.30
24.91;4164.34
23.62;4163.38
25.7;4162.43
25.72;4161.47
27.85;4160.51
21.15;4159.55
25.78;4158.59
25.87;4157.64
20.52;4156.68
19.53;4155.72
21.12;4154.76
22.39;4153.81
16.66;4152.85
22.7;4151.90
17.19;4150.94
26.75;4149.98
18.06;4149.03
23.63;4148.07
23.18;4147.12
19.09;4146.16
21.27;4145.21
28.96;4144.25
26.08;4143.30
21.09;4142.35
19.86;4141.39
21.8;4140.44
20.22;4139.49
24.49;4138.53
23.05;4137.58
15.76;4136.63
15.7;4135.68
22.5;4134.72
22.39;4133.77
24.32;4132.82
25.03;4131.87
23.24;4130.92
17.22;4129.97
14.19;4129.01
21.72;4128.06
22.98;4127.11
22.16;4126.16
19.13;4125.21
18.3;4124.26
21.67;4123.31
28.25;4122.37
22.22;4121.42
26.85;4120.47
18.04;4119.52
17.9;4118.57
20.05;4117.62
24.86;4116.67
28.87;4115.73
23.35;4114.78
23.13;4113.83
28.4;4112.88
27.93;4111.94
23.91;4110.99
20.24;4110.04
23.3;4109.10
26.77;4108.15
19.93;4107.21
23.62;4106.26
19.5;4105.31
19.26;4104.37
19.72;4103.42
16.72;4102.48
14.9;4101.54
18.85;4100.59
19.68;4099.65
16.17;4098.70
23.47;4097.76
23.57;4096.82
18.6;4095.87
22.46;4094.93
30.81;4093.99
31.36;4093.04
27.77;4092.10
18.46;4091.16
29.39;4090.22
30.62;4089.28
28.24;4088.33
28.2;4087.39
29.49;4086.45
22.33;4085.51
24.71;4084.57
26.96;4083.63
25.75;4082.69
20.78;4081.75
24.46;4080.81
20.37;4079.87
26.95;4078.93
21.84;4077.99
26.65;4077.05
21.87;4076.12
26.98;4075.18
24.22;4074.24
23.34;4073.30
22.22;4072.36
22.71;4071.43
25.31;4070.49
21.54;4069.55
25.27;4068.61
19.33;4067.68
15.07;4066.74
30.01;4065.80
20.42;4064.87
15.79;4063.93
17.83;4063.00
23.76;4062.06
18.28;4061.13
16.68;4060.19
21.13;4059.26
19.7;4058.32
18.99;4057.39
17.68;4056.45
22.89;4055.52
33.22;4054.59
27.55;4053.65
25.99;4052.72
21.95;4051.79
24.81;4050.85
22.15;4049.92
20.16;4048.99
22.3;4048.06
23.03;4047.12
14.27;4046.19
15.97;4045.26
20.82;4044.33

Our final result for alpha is 3.0 angstrom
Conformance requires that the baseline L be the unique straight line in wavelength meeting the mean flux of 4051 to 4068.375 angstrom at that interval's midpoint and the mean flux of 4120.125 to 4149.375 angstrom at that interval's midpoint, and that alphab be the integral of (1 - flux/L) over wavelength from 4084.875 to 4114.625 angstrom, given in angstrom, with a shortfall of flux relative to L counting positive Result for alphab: -2.4 angstrom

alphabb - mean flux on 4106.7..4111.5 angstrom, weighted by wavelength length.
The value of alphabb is 22.9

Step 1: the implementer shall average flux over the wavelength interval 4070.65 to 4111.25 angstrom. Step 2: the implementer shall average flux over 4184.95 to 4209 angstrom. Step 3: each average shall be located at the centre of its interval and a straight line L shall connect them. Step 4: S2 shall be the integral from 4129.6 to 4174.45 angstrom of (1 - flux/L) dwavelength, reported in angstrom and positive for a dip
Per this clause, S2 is 2.4 angstrom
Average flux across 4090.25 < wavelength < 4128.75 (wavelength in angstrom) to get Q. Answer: 22.4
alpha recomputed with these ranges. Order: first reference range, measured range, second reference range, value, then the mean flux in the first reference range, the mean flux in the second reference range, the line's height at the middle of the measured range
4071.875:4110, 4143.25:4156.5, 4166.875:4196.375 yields 0.5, 23.5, 22.1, 22.6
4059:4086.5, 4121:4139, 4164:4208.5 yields 1.1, 22.7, 22.6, 22.6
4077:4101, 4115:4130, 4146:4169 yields 1.2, 24.5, 22.7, 23.6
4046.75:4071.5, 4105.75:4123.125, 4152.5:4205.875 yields -1.2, 22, 22.5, 22.2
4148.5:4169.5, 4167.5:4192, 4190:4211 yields 1.7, 22.9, 23.8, 23.3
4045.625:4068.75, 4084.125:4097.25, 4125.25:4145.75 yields -2.8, 21.5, 21.6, 21.5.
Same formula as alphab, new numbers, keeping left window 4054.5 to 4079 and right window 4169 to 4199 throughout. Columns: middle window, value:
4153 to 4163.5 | -0.7 angstrom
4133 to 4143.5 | 0.4 angstrom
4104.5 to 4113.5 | -0.6 angstrom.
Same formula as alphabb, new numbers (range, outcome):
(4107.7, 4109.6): 25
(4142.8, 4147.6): 23.7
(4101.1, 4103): 16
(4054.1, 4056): 28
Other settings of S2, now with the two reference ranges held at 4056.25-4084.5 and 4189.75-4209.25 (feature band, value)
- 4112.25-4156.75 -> 2.19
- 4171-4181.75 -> 1.53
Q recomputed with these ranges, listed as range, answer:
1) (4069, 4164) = 22.8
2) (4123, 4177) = 21.9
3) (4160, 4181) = 22.2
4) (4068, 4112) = 23.5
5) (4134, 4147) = 21.6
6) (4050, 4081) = 22.5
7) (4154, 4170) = 23.7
